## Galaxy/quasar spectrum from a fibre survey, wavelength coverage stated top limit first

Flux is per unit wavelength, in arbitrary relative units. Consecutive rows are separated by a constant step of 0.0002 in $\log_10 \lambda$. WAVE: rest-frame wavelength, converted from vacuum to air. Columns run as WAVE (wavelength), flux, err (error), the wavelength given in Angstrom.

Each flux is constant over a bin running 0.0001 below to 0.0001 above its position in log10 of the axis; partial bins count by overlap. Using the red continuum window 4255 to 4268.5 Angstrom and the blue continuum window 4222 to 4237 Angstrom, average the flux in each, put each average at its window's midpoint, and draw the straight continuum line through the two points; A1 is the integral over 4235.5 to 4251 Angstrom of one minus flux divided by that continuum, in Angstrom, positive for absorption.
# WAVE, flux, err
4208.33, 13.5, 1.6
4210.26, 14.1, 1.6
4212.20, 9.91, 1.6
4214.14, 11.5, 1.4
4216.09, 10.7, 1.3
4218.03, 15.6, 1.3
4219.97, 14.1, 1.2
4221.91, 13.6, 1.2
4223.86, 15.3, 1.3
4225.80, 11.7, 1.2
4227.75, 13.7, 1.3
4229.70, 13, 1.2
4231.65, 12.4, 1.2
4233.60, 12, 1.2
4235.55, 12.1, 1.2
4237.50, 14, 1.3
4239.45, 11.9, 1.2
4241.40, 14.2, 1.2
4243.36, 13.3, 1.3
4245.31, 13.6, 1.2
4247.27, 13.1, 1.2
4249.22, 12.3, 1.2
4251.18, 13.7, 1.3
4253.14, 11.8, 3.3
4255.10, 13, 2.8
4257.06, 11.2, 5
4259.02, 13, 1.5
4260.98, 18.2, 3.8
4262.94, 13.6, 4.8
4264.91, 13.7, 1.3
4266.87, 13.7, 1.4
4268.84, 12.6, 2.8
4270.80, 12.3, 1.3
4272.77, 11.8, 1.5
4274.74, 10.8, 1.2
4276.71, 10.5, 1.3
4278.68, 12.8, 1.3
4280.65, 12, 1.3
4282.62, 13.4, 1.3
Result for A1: 0.2 Angstrom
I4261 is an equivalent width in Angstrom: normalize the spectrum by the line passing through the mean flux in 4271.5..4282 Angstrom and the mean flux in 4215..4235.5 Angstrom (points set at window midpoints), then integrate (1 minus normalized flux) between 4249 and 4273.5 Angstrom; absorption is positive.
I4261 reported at -2.2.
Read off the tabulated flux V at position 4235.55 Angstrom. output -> 12.1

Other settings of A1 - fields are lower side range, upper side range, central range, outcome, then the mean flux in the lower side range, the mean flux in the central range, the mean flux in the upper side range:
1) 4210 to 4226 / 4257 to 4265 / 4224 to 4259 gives 2.1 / 13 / 12.8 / 14.3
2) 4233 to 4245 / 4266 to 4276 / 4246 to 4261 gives -0.4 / 13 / 13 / 12.2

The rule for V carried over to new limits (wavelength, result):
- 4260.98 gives 18.2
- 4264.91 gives 13.7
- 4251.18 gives 13.7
